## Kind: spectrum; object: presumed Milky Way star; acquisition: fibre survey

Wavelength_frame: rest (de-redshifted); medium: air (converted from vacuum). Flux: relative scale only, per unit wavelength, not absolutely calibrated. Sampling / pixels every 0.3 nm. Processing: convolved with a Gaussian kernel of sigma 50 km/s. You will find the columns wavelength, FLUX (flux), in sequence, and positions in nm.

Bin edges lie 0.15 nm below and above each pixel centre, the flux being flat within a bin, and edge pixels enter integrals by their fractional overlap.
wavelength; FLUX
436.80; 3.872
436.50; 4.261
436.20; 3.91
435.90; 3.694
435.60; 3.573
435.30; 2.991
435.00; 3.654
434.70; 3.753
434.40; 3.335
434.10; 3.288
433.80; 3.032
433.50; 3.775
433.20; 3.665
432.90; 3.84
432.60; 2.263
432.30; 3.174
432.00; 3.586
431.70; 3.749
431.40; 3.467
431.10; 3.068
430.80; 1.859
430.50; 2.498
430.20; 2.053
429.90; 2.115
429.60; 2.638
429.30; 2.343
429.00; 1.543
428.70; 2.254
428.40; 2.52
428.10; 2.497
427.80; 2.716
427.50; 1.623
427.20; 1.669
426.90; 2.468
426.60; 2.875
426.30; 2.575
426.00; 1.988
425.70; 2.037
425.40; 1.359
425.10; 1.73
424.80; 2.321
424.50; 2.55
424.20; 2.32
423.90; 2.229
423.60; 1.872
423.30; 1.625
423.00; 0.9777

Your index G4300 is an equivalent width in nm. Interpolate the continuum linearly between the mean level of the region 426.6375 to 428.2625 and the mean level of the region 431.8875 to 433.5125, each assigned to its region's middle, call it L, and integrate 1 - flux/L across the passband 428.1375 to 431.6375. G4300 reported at 0.42 nm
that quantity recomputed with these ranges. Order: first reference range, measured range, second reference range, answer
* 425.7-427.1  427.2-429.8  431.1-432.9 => 0.48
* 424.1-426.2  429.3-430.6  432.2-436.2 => 0.21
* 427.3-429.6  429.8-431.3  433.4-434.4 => 0.17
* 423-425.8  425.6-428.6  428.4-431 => -0.32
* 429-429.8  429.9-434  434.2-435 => -0.18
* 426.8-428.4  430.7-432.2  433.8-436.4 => -0.15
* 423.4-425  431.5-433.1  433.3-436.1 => -0.08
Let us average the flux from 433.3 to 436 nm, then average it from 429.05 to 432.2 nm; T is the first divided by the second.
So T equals 1.28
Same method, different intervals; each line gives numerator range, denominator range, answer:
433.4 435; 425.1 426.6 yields 1.68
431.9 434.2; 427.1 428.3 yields 1.54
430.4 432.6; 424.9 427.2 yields 1.42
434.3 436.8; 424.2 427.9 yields 1.70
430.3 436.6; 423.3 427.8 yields 1.57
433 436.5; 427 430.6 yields 1.61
